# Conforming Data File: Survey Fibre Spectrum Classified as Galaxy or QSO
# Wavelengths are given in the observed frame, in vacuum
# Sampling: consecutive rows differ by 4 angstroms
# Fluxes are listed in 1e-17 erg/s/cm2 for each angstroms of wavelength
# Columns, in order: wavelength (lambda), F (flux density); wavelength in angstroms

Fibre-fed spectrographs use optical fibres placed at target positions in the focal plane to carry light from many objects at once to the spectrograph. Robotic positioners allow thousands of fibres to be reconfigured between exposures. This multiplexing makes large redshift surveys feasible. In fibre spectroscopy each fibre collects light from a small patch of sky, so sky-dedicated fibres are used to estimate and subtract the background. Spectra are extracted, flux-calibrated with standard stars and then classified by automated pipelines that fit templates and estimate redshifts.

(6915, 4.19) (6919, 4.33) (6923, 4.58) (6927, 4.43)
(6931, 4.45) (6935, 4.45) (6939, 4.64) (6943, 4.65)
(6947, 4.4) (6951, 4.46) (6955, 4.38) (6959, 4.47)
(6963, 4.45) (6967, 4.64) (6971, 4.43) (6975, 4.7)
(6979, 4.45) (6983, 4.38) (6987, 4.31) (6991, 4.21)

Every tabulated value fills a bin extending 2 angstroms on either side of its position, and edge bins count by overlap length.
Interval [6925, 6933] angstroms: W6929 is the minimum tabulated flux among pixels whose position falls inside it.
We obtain 4.43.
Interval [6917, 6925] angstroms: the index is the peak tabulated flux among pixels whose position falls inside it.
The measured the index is 4.58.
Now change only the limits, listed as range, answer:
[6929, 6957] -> 4.65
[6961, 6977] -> 4.7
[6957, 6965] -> 4.47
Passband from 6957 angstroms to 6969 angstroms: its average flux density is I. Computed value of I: 4.52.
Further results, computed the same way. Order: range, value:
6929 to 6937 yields 4.45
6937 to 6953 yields 4.54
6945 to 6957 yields 4.41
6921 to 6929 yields 4.5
